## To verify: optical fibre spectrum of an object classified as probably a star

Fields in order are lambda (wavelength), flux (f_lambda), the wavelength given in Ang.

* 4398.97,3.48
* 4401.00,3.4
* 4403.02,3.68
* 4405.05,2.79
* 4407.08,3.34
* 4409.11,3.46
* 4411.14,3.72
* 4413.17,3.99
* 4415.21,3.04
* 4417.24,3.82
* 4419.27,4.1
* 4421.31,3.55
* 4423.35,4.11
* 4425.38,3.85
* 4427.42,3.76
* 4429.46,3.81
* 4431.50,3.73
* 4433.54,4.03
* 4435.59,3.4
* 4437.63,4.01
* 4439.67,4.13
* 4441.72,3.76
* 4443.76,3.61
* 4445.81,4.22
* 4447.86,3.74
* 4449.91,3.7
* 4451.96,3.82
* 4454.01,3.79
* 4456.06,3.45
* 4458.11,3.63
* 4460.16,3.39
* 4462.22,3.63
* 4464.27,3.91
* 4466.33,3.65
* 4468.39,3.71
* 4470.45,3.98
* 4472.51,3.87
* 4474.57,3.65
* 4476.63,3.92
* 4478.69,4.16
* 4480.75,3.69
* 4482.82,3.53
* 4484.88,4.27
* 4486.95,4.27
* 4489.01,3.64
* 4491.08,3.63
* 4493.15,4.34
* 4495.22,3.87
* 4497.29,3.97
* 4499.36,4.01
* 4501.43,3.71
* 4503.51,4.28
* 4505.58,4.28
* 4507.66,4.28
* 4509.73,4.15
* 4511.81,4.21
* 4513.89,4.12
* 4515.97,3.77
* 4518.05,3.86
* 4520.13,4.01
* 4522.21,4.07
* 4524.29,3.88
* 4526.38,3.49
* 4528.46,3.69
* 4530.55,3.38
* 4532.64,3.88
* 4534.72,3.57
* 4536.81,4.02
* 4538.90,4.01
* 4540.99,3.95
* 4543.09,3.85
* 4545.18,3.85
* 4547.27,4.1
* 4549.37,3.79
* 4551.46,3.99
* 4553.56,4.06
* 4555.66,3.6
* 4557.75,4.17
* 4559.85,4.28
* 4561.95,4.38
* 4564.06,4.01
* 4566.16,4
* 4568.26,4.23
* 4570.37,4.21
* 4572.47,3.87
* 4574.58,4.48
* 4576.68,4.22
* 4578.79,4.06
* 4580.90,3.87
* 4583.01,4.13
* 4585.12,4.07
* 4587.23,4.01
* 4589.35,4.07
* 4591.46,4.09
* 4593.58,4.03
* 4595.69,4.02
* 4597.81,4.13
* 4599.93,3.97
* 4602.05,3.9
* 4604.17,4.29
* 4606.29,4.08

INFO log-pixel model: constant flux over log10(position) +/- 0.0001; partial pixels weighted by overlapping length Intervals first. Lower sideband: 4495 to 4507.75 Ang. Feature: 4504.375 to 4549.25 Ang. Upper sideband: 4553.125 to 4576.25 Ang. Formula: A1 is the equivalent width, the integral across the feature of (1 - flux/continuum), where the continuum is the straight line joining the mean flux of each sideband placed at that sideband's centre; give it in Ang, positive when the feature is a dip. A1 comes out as 1.7 Ang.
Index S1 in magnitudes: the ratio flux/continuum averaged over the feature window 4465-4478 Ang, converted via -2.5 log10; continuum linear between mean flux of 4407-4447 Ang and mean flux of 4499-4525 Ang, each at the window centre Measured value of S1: 0.03 mag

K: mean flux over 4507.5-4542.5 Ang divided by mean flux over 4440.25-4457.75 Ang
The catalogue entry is 1.0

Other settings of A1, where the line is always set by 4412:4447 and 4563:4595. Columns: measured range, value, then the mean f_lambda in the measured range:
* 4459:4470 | 0.6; 3.67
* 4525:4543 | 1.1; 3.75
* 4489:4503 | 0.1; 3.91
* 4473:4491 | 0.2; 3.88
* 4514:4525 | 0.1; 3.94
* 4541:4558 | 0.5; 3.92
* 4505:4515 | -0.6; 4.2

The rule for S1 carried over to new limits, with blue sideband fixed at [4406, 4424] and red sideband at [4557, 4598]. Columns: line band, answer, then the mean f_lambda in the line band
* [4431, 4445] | -0.025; 3.82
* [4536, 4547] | 0.019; 3.95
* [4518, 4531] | 0.053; 3.78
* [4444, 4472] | 0.014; 3.74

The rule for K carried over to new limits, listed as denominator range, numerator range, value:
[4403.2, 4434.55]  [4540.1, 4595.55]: 1.10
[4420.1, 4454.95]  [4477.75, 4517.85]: 1.05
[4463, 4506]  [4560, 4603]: 1.05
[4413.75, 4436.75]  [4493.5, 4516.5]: 1.09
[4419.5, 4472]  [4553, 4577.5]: 1.09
